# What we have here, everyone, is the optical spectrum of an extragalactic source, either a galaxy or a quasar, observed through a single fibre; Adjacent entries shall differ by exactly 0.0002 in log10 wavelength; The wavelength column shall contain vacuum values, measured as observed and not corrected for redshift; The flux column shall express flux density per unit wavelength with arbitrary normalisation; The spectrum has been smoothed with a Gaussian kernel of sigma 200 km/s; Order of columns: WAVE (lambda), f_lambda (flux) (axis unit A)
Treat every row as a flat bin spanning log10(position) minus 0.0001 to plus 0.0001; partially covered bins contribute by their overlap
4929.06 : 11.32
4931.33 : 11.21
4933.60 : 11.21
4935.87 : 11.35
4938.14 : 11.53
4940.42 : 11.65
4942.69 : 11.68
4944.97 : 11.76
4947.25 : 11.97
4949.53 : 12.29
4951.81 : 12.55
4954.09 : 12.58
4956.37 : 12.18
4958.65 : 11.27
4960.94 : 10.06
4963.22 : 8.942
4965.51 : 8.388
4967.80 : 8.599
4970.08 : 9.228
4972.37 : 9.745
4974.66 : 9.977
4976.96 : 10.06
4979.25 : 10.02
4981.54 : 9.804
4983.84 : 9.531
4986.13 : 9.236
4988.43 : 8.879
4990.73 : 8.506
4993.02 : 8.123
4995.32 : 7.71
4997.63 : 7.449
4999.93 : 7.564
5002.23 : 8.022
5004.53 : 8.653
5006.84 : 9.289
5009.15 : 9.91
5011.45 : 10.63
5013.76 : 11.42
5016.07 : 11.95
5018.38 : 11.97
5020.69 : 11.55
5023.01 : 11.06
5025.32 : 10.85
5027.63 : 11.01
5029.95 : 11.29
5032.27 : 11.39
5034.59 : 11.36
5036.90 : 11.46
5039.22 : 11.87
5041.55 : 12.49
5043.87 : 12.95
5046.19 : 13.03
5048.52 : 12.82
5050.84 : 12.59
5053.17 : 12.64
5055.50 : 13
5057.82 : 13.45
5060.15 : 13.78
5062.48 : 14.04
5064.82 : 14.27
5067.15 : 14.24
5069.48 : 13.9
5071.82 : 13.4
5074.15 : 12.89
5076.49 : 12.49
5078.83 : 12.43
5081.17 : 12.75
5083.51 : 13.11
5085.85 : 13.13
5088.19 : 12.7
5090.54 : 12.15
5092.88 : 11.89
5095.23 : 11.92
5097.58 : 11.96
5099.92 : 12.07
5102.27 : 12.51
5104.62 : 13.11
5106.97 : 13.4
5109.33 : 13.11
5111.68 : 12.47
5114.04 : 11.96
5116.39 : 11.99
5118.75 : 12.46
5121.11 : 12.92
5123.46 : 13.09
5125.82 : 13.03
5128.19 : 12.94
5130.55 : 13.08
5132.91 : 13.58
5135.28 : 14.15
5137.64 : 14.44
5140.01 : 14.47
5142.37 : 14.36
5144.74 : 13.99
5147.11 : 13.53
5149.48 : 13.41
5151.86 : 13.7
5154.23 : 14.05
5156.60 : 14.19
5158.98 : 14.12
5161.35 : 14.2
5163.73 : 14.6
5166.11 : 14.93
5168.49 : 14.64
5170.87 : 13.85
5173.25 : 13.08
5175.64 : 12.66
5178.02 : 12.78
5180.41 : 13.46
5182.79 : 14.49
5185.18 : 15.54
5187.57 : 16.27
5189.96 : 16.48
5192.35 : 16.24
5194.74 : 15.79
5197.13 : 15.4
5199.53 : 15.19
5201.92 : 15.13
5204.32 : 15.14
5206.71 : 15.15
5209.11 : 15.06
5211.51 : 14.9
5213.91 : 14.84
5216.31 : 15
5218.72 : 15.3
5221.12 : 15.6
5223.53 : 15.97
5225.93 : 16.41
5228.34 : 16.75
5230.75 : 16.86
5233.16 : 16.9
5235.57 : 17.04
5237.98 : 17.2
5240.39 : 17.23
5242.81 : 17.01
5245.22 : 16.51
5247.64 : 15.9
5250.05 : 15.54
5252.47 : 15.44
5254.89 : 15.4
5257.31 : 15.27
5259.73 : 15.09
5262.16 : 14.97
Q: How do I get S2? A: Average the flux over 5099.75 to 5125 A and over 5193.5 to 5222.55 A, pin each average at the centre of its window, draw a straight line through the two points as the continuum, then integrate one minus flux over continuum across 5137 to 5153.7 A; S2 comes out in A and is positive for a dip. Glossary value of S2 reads -0.5 A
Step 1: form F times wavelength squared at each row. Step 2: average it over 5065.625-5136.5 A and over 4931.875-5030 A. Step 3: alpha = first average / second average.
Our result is 1.31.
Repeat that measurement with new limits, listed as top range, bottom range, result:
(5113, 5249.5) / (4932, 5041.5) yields 1.53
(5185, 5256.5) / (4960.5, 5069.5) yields 1.60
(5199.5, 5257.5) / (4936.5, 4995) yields 1.71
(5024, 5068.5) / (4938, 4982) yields 1.22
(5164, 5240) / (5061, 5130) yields 1.24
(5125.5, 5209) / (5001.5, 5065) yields 1.29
